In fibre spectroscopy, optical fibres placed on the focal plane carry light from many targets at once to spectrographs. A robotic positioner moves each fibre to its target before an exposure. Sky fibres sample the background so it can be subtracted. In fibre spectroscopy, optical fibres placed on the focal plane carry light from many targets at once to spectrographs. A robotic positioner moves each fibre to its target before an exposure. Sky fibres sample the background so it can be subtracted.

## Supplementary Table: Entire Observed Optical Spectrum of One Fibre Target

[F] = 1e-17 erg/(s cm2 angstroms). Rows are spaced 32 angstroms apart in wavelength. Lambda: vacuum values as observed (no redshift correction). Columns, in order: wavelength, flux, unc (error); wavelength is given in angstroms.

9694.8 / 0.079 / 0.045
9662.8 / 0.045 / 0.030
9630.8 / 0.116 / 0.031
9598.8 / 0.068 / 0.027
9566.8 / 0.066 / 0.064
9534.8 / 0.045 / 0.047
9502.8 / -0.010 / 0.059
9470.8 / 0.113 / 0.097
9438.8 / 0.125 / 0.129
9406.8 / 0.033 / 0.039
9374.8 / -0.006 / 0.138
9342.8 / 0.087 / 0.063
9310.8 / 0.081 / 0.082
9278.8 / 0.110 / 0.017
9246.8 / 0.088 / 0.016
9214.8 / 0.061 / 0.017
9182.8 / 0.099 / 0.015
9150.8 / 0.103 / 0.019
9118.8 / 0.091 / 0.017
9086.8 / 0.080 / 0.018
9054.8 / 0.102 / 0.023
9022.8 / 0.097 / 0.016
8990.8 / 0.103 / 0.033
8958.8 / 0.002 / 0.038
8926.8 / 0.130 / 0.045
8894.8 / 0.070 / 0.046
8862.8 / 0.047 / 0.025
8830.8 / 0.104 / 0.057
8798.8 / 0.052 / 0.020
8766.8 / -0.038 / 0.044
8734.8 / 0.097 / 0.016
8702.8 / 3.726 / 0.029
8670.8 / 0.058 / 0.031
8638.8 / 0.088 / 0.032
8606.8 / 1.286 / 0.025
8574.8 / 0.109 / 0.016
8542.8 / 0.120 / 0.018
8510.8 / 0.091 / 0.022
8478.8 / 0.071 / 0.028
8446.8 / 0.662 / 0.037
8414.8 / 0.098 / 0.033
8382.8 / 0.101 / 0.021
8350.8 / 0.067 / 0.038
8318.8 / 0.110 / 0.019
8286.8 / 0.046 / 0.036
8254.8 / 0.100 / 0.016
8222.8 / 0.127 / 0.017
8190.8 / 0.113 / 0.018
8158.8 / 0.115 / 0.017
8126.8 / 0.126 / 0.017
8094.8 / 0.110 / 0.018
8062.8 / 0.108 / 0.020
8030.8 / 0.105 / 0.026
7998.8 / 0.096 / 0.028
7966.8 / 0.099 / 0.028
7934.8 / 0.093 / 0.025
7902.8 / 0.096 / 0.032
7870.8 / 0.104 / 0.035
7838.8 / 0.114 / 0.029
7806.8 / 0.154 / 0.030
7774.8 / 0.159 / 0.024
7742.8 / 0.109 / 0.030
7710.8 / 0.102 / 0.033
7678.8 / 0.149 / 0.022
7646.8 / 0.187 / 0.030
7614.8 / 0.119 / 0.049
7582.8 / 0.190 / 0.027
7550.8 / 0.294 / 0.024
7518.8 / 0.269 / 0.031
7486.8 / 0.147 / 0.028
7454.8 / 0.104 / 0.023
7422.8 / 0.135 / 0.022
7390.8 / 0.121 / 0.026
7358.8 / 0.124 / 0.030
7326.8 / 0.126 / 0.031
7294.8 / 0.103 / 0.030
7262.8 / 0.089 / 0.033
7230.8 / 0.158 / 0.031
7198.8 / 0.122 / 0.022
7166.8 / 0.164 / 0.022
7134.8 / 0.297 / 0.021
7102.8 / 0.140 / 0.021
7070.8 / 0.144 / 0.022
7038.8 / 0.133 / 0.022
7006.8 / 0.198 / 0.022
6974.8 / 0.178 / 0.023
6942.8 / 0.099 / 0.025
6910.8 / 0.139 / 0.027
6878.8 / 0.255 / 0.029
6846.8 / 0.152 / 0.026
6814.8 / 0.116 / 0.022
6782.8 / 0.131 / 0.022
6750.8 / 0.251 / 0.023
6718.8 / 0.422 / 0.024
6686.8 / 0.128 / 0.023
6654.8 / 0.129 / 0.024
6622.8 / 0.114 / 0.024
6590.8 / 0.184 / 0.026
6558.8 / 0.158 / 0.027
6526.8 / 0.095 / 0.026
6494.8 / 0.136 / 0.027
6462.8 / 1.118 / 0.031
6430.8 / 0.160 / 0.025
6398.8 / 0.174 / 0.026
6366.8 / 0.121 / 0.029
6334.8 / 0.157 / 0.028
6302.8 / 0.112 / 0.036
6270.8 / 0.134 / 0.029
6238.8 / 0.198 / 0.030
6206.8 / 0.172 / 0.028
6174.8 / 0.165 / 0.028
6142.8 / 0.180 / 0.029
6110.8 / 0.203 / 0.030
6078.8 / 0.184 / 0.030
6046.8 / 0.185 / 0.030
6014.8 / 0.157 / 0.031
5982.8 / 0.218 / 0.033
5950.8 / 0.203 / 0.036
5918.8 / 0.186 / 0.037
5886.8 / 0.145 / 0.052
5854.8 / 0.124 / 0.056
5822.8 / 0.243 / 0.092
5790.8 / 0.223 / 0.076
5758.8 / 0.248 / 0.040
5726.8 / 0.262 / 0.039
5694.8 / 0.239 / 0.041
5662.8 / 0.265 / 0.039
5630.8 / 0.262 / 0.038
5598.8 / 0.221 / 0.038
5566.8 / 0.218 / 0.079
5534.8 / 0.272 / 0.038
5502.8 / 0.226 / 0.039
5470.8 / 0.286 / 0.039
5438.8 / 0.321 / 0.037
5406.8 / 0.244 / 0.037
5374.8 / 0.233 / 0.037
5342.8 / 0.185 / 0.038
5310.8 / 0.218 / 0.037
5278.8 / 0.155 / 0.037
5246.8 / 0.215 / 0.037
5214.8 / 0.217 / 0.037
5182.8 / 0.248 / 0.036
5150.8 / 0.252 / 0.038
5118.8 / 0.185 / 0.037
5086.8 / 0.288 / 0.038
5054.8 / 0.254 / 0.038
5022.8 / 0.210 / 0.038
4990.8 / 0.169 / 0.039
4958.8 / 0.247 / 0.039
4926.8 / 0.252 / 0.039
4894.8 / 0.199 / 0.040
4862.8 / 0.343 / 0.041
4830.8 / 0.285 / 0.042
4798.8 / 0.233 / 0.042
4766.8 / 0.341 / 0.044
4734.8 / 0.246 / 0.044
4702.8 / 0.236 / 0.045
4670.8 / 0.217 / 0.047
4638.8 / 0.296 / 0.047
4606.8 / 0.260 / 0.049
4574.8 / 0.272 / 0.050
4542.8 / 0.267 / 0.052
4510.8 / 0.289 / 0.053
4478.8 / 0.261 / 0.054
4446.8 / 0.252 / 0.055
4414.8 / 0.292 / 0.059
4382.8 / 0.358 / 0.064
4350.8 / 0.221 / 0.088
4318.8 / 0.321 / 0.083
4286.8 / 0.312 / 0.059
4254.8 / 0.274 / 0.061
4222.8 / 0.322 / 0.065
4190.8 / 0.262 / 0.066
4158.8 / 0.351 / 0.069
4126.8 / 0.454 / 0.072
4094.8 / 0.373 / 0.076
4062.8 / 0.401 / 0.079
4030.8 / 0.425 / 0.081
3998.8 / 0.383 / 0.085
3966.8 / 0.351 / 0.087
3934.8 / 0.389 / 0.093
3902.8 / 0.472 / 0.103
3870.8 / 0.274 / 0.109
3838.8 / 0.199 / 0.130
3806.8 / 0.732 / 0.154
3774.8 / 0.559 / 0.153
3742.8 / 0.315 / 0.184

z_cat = 0.74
